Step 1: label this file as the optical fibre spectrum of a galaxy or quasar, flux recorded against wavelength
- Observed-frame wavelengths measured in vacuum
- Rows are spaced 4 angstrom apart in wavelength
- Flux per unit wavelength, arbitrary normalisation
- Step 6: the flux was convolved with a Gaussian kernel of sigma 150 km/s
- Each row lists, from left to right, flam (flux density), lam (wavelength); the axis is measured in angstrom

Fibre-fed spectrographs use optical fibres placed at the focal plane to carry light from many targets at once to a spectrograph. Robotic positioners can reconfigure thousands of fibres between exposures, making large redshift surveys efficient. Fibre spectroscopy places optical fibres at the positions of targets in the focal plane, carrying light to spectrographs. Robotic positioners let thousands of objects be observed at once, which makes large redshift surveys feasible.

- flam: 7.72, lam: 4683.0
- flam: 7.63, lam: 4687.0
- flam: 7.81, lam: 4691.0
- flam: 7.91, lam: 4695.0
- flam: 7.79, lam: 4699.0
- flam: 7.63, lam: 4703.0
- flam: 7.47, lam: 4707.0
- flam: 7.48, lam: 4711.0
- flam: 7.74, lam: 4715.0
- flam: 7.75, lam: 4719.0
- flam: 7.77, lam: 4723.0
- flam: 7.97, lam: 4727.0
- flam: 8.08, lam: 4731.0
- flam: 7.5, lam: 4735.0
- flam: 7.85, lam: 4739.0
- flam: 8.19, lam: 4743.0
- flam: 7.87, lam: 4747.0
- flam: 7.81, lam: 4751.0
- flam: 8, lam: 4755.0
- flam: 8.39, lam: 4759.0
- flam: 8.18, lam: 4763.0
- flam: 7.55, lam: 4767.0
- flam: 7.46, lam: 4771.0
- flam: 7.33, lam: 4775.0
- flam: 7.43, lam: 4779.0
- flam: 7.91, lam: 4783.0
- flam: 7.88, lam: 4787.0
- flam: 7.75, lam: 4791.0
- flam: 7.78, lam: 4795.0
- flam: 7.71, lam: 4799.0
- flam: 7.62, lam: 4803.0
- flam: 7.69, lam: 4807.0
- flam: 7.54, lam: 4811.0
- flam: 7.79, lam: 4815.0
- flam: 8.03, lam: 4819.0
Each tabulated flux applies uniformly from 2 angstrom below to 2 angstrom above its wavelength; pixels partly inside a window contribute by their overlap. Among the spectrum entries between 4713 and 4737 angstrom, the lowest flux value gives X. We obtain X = 7.5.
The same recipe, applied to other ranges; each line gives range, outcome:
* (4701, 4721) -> 7.47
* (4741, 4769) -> 7.55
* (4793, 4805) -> 7.62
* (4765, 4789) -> 7.33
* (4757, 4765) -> 8.18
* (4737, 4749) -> 7.85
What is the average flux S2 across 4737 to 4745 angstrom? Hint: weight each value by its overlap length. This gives 8.02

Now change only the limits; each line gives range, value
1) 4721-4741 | 7.83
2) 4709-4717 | 7.61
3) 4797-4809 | 7.67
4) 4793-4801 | 7.75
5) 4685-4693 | 7.72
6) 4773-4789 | 7.64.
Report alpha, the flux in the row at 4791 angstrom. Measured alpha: 7.75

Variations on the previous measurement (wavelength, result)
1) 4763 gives 8.18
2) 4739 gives 7.85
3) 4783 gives 7.91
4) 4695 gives 7.91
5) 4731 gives 8.08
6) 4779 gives 7.43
